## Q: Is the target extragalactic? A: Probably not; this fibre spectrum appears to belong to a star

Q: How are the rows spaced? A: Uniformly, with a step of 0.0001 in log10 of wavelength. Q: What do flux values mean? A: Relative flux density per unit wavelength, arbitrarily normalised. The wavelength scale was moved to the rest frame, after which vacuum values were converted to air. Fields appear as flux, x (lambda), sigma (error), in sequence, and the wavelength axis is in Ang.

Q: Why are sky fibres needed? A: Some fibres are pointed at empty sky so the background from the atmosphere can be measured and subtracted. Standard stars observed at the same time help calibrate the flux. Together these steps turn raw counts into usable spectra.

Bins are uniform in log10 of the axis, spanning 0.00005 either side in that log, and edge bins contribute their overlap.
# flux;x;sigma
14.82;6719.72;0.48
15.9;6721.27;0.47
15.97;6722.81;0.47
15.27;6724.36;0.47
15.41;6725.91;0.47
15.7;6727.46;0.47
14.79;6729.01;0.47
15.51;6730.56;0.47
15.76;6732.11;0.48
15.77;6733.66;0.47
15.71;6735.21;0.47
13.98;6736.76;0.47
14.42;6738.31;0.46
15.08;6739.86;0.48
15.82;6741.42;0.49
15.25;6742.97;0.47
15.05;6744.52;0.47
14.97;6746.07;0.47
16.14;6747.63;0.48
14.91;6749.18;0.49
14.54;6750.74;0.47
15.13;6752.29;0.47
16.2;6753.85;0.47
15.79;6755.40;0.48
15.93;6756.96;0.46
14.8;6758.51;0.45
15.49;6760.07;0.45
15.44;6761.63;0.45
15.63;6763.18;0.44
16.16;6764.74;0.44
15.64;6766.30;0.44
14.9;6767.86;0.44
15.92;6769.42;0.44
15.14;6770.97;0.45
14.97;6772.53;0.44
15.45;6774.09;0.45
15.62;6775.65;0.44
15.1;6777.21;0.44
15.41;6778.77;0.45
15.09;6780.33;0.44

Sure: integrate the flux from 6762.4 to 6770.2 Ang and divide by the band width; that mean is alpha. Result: 15.7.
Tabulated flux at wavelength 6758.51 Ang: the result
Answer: 14.8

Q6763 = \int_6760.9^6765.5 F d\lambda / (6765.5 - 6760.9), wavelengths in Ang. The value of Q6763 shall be 15.8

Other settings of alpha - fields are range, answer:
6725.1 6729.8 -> 15.3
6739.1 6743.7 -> 15.4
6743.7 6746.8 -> 15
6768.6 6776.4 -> 15.4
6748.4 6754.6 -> 15.2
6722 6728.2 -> 15.6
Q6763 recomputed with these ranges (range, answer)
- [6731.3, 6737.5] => 15.3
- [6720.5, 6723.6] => 16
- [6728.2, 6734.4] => 15.5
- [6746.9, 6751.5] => 15.2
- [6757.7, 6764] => 15.4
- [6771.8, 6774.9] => 15.2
